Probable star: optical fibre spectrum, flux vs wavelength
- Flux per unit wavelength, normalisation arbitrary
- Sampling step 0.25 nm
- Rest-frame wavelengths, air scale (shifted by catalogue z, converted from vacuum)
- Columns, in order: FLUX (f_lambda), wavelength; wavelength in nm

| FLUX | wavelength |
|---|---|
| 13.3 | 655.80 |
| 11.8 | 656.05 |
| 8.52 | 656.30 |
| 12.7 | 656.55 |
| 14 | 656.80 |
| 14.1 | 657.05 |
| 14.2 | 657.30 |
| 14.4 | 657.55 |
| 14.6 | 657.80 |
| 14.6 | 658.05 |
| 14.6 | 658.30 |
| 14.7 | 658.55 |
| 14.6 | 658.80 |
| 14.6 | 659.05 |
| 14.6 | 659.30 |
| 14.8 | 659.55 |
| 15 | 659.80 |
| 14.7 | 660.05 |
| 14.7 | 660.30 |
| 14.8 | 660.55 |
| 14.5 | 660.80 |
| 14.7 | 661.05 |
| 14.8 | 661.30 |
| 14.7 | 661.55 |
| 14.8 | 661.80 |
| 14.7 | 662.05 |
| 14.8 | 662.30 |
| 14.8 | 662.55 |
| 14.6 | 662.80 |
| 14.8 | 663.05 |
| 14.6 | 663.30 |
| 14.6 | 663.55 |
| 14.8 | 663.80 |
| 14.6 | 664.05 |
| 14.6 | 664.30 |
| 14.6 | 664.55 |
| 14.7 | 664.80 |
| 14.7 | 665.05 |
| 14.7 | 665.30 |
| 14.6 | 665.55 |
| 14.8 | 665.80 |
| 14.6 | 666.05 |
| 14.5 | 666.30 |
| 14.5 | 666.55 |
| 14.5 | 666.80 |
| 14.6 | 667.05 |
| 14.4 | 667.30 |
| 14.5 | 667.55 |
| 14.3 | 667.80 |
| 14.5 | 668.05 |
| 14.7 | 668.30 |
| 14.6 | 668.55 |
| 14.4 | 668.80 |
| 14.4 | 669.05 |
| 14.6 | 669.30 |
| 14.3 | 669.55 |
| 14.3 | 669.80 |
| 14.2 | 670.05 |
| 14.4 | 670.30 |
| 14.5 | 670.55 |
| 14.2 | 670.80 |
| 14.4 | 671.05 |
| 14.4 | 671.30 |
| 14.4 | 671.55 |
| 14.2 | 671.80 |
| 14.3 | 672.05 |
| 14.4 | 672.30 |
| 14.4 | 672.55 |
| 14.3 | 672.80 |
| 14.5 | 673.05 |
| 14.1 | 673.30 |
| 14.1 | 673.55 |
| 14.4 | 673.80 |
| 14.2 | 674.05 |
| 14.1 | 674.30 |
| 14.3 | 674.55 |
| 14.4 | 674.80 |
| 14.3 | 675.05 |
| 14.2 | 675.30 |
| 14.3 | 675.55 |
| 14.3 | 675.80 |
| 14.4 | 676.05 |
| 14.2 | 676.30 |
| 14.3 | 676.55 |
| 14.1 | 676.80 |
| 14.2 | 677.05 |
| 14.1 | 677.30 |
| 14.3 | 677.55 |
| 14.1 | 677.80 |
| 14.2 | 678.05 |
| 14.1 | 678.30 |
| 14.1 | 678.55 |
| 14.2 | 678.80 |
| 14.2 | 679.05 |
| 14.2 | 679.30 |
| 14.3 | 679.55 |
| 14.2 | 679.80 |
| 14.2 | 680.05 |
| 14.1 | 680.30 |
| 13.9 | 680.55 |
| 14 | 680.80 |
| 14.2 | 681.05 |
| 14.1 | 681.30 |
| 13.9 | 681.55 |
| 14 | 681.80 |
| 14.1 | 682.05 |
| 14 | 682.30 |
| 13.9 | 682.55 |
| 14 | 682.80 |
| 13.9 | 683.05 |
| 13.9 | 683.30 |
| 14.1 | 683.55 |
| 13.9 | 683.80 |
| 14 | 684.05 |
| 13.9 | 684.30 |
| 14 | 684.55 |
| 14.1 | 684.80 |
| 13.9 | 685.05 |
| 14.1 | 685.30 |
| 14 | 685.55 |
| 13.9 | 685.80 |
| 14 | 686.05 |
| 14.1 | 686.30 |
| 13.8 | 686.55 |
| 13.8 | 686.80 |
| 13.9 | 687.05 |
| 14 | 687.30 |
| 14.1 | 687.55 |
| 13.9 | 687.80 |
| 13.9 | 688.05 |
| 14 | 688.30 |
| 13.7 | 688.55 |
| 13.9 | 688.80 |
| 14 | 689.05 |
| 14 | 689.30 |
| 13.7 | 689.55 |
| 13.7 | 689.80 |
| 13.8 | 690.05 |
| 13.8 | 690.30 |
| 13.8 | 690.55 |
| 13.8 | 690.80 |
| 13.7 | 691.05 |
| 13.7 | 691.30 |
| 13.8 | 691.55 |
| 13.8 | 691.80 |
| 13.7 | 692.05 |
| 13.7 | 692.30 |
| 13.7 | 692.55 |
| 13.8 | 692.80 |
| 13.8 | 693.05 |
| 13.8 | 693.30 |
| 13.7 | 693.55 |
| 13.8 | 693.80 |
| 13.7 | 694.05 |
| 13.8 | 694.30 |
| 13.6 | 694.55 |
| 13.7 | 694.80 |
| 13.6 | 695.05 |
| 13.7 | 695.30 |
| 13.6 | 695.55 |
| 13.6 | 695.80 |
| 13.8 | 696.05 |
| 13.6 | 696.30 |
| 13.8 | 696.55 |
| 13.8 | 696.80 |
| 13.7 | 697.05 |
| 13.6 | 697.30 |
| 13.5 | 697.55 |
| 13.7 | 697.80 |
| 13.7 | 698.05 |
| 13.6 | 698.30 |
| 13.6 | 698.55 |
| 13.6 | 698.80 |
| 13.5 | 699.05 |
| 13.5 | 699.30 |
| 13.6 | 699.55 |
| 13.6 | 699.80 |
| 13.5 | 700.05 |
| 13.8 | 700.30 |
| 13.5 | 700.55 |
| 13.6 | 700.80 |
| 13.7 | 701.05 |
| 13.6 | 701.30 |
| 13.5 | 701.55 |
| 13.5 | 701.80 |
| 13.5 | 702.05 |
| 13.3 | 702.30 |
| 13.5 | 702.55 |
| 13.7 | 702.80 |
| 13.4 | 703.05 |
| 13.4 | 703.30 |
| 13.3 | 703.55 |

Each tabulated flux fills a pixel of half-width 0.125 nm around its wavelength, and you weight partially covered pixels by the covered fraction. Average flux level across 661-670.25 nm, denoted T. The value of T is 14.6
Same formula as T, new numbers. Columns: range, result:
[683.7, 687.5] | 14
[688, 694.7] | 13.8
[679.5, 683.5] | 14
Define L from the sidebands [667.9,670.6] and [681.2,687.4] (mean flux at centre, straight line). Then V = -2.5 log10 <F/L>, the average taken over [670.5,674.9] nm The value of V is 0.00 mag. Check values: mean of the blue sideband 14.4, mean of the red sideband 14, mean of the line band 14.3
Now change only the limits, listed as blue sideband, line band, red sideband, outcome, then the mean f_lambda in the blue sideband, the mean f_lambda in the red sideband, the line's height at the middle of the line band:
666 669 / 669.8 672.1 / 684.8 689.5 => 0.01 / 14.5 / 13.9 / 14.4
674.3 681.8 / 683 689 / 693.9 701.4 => 0.00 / 14.2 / 13.6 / 14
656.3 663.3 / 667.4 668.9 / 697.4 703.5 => -0.02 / 14.4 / 13.6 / 14.3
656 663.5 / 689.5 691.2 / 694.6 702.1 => 0.00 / 14.3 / 13.6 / 13.8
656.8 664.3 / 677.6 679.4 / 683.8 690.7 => 0.00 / 14.6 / 13.9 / 14.2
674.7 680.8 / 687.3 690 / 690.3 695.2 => 0.00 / 14.2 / 13.7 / 13.9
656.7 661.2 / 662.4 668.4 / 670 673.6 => -0.01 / 14.6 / 14.3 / 14.4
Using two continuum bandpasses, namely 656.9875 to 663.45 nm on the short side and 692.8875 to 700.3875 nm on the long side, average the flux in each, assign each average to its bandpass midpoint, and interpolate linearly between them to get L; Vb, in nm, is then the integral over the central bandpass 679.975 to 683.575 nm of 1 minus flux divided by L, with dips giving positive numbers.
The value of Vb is 0.01 nm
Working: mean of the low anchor 14.7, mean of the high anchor 13.7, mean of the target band 14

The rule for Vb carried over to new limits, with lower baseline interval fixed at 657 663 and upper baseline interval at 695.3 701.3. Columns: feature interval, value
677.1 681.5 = 0.00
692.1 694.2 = 0.00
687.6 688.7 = 0.00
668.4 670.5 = 0.00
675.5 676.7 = -0.01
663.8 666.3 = -0.02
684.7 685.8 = 0.00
